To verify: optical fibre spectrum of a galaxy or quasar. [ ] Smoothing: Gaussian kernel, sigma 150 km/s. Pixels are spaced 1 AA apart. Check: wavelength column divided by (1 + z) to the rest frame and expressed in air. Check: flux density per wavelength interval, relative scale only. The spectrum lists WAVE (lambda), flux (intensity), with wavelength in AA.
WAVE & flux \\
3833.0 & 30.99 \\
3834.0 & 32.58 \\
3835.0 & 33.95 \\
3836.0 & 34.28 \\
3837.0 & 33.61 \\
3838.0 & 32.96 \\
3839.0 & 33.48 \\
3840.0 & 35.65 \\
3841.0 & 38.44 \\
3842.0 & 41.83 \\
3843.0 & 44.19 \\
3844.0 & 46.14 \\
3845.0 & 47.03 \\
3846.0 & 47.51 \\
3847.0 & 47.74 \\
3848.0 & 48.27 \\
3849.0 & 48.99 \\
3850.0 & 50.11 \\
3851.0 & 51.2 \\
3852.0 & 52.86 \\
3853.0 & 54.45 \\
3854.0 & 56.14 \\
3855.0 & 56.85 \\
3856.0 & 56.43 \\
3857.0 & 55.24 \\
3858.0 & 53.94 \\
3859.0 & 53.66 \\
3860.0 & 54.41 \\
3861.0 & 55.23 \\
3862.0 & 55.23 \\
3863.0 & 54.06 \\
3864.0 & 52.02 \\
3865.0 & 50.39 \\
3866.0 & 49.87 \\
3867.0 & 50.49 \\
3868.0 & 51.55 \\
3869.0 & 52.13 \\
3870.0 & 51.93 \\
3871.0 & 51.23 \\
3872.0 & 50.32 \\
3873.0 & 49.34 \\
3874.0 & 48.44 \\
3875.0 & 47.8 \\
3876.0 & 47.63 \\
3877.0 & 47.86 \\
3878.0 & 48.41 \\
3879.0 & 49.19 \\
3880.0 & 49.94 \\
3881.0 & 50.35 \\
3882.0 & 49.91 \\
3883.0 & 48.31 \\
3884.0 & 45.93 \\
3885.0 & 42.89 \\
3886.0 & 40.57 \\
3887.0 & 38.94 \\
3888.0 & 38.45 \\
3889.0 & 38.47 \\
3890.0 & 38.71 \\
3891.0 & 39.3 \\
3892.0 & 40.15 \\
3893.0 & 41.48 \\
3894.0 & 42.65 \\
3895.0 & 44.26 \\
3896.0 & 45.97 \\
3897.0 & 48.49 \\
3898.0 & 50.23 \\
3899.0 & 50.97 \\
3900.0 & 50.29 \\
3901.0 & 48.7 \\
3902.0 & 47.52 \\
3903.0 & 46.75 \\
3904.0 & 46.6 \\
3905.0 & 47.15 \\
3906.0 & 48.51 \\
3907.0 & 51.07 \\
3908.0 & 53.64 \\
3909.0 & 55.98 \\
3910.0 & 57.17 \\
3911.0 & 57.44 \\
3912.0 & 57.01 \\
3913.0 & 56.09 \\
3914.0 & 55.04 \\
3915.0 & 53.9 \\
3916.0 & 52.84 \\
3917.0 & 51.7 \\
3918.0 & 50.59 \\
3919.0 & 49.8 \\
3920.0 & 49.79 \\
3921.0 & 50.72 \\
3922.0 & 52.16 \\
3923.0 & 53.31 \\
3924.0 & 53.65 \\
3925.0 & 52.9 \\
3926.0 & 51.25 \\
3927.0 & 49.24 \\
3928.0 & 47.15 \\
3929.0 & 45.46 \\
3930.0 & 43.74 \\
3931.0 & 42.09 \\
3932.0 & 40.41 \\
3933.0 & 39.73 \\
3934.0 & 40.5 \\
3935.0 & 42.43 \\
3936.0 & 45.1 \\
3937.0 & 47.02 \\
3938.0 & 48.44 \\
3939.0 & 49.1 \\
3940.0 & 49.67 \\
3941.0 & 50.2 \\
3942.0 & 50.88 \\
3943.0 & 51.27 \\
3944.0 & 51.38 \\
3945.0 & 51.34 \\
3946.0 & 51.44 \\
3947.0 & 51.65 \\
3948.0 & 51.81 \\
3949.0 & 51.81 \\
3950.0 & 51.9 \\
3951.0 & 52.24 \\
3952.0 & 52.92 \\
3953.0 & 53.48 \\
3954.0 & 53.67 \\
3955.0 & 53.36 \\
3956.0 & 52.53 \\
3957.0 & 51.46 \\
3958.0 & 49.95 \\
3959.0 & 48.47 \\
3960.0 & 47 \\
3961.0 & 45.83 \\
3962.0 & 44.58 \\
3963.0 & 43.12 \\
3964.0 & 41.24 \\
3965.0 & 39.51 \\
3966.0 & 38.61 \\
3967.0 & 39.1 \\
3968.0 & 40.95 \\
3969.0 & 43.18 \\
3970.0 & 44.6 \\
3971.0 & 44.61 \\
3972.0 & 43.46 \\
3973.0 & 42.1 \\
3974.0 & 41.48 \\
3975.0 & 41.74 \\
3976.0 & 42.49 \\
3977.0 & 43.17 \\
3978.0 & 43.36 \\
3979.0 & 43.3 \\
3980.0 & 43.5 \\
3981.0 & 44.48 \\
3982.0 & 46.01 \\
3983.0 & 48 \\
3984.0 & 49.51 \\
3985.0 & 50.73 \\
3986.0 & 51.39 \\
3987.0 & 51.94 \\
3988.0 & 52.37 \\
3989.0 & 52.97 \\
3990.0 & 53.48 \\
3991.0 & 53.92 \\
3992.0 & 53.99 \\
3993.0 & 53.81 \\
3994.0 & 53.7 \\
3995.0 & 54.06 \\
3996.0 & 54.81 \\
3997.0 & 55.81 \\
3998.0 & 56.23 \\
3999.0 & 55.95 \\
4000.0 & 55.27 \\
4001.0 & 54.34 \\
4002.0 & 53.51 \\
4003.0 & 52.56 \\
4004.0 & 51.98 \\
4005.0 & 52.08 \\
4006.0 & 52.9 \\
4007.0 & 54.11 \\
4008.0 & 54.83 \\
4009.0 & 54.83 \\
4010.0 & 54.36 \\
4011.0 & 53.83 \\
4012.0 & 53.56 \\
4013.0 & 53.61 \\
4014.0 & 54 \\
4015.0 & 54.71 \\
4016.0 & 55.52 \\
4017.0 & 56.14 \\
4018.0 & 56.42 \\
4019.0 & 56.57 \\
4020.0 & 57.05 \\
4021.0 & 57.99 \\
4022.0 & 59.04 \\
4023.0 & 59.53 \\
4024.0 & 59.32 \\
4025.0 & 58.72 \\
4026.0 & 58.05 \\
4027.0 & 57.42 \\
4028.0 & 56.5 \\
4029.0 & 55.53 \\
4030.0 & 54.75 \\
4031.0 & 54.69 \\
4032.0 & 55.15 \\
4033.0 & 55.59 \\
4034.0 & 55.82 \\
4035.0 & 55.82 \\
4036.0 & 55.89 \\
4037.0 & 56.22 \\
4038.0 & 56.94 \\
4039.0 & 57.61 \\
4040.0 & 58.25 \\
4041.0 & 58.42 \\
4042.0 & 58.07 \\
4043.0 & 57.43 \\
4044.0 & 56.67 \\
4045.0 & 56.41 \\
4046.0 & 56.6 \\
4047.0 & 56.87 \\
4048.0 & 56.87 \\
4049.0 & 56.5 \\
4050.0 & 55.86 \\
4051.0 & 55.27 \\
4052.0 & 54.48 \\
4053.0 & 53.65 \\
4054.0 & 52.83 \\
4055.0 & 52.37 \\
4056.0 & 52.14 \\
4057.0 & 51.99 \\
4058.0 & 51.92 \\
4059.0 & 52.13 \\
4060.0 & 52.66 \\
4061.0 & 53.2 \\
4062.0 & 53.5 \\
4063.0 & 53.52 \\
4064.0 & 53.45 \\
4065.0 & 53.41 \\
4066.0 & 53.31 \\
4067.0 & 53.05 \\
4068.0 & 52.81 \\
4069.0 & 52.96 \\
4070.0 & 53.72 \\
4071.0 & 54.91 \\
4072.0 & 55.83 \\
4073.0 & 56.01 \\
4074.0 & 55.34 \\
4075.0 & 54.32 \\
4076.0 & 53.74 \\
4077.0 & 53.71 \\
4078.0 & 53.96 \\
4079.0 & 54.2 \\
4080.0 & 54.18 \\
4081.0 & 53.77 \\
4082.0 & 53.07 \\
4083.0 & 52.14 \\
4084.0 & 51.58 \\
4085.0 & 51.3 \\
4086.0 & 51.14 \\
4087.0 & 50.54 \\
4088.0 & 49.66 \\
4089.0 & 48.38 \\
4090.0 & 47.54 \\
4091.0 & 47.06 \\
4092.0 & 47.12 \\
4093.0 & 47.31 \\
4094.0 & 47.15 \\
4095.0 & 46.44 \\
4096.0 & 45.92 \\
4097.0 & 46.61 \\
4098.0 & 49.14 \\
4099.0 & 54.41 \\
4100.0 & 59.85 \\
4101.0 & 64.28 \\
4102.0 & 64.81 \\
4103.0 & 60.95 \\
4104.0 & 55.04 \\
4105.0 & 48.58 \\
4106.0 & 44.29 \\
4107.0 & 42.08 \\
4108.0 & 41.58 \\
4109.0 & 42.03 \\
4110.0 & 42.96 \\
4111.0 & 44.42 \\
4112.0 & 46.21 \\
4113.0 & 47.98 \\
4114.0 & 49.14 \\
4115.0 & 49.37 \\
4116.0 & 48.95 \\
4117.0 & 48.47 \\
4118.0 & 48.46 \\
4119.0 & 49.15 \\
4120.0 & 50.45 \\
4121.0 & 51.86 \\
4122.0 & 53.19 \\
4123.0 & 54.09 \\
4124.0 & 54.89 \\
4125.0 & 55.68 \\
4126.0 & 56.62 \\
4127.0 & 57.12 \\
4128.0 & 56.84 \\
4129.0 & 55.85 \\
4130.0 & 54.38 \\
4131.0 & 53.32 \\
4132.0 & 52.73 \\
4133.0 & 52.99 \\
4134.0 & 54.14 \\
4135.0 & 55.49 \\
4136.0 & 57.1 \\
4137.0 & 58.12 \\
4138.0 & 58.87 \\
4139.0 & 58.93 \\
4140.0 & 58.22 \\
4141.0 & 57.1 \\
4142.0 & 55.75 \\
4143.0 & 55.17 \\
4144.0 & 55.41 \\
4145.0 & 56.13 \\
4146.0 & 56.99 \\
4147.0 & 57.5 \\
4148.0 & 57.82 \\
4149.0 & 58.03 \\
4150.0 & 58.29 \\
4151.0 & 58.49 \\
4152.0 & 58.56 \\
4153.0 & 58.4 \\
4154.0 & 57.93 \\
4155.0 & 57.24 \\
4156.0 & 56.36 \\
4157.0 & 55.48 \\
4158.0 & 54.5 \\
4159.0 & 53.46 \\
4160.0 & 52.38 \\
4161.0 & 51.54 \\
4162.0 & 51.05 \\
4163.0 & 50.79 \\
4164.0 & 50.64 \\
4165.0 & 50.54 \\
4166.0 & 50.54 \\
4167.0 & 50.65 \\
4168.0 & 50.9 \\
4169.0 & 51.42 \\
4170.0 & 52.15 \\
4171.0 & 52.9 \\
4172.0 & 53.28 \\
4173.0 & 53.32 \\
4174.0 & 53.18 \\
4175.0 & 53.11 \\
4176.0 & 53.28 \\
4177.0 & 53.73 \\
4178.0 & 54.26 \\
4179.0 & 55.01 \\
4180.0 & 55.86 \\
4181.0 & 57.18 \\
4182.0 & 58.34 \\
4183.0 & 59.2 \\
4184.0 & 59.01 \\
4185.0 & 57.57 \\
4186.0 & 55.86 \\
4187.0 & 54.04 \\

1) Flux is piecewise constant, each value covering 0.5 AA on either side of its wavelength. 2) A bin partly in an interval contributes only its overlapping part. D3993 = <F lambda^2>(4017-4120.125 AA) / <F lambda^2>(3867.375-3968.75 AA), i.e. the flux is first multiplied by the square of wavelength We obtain 1.19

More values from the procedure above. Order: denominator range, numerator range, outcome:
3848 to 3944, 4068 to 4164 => 1.20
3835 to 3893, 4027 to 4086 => 1.28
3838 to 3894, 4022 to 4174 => 1.26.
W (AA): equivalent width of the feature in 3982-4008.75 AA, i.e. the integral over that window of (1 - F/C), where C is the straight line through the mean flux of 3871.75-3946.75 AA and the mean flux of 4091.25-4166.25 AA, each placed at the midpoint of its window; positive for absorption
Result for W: -1.6 AA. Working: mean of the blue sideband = 48.2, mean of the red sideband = 53.1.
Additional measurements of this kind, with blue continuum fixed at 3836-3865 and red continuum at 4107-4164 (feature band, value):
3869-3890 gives 0.89 AA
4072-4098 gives 0.81 AA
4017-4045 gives -2.93 AA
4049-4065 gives -0.40 AA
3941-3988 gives 2.88 AA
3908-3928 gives -1.43 AA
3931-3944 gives 0.94 AA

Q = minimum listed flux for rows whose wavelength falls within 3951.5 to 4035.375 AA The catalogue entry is 38.61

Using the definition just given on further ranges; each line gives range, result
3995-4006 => 51.98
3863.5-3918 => 38.45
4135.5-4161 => 51.54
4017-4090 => 47.54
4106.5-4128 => 41.58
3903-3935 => 39.73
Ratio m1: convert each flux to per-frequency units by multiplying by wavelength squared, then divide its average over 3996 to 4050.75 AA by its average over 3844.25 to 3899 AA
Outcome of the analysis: 1.24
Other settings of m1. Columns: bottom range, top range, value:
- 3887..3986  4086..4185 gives 1.23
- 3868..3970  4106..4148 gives 1.21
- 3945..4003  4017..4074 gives 1.18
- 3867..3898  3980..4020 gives 1.22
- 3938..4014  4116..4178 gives 1.19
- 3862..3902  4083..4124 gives 1.18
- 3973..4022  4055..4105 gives 1.06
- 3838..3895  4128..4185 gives 1.33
